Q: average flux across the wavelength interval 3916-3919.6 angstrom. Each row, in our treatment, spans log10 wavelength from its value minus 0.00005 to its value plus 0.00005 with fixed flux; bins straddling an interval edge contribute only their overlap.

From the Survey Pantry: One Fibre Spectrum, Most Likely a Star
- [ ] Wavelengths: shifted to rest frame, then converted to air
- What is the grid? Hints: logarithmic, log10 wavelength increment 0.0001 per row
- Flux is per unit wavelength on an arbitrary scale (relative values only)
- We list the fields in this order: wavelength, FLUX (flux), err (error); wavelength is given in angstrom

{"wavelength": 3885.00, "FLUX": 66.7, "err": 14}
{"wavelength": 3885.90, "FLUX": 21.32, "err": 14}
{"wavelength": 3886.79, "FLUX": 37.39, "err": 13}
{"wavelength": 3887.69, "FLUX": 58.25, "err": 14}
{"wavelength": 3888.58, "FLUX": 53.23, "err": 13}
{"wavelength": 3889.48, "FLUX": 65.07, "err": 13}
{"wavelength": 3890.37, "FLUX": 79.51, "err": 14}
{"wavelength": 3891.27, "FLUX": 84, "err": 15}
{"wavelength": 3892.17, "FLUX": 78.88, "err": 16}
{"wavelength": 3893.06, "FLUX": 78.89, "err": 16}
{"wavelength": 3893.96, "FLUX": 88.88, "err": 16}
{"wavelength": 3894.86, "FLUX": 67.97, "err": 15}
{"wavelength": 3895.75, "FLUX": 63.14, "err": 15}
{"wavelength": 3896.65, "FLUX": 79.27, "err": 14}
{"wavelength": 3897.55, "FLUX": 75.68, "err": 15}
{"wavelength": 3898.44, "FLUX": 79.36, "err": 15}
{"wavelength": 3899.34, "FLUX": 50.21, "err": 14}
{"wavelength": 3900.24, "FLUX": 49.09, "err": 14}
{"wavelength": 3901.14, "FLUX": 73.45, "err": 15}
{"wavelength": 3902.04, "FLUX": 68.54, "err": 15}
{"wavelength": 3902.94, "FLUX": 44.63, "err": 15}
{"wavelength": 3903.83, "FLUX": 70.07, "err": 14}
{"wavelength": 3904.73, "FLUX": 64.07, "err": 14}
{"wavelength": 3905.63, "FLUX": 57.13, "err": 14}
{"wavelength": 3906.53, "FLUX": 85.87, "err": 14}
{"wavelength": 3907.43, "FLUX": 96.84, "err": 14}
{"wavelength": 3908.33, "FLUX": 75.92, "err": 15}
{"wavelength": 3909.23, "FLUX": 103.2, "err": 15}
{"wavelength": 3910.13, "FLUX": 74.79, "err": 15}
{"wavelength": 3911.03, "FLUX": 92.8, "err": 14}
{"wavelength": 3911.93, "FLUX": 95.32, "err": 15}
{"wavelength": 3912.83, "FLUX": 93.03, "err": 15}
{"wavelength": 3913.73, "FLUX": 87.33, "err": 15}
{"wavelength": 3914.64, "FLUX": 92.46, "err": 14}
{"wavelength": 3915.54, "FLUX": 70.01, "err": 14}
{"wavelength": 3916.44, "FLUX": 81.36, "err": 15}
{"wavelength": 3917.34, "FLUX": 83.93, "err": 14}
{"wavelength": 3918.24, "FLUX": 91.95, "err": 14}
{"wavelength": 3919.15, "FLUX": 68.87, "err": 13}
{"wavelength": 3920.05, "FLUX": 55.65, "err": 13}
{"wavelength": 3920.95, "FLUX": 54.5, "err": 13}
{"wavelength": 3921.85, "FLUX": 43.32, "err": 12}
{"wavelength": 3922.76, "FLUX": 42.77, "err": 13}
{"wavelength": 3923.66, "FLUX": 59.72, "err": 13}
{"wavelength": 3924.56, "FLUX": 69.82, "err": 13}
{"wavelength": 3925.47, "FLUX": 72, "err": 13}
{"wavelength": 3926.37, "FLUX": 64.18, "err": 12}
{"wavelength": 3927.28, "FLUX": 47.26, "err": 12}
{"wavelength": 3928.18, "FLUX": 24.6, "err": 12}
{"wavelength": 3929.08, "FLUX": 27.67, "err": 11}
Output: 81.5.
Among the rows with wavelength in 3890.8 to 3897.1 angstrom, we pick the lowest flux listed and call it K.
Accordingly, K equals 63.14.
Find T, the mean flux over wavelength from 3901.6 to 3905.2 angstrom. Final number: 61.9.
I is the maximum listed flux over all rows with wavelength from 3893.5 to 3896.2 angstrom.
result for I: 88.88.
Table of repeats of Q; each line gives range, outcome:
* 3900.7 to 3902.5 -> 70.7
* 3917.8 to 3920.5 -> 72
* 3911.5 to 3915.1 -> 91.8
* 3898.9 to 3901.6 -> 57.5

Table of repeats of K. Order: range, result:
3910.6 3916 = 70.01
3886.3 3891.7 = 37.39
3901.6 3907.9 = 44.63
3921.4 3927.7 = 42.77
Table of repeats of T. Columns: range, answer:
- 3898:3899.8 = 64.5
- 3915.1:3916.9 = 75.9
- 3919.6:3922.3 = 51.3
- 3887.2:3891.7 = 67.7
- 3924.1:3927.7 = 63.4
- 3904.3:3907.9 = 76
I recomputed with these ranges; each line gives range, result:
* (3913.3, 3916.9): 92.46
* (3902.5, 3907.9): 96.84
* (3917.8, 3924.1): 91.95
